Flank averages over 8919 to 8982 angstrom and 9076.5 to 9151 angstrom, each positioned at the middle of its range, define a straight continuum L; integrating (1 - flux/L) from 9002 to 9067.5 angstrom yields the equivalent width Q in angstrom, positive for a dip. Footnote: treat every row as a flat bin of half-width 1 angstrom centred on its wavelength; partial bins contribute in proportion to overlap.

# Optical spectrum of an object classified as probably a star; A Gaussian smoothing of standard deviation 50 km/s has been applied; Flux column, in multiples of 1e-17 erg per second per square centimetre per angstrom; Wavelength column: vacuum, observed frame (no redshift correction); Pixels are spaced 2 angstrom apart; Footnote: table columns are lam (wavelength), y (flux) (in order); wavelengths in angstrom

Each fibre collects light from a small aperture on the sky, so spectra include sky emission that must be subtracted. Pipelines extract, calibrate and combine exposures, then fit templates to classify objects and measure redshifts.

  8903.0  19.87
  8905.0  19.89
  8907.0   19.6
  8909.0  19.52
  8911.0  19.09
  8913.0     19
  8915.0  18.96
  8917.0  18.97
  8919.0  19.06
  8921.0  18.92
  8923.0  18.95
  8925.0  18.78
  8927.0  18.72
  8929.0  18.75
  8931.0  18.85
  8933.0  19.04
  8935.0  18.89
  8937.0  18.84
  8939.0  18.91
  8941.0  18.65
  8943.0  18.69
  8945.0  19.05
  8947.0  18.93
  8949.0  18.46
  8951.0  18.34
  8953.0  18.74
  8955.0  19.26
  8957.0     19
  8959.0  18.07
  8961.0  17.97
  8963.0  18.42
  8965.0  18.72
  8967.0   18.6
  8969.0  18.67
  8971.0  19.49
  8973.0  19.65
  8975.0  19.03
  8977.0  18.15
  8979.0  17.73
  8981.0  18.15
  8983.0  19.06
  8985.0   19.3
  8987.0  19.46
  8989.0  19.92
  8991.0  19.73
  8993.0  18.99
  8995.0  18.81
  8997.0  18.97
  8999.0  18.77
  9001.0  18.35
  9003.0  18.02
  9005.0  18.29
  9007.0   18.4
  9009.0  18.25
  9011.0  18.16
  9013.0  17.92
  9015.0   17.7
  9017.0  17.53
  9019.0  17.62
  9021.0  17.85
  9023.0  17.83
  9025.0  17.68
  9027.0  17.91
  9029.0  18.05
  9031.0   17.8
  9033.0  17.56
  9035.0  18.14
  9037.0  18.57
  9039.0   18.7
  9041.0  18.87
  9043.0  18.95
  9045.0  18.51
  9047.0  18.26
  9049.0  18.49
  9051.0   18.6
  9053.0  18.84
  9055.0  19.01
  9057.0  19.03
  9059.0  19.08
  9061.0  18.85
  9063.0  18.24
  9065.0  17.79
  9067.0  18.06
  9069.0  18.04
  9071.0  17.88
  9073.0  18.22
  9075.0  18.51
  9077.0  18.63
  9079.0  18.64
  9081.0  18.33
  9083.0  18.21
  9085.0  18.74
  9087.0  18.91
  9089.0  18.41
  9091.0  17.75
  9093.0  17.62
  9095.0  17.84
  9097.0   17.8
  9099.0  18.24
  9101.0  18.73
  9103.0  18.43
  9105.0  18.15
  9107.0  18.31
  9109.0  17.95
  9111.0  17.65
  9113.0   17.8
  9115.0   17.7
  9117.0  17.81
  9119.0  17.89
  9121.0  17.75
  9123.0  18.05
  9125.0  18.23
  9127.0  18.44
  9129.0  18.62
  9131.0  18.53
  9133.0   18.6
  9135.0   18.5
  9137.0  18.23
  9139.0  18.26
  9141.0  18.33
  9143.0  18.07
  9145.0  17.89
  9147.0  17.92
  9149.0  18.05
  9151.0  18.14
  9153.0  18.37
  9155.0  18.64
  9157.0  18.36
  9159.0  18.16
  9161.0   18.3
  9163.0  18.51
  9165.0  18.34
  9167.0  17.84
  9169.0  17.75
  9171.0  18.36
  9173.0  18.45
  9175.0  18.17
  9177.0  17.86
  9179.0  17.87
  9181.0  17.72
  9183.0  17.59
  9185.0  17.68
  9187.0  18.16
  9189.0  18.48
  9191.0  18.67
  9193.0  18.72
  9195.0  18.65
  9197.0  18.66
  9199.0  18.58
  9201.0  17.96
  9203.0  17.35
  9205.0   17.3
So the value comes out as 0.7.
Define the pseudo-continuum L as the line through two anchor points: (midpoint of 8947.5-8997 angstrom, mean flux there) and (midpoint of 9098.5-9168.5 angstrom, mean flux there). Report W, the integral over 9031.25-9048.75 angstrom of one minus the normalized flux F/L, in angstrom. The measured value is 0.1 angstrom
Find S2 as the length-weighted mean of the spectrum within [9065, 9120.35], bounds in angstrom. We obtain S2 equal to 18.1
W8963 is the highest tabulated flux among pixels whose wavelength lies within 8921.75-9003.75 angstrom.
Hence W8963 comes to 19.92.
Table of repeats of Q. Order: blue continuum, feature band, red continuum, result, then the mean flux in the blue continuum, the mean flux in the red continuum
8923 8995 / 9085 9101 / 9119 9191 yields 0.2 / 18.8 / 18.2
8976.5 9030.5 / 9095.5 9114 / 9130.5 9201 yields 0.2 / 18.4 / 18.2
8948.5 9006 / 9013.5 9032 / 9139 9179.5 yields 0.8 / 18.8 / 18.2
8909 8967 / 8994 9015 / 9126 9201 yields 0.3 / 18.8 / 18.3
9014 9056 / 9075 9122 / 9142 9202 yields 0.1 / 18.2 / 18.2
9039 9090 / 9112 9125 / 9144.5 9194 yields 0.3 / 18.5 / 18.2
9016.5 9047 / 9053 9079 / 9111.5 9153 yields -0.5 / 18.1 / 18.1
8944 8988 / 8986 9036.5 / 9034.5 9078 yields 0.9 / 18.7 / 18.5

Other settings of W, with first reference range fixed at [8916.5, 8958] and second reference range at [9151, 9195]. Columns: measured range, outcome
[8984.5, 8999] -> -0.4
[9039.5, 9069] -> -0.1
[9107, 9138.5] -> 0.4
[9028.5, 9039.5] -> 0.3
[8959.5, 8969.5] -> 0.2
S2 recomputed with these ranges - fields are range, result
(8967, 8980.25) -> 18.8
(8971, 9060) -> 18.5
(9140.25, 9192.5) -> 18.1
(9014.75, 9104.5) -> 18.3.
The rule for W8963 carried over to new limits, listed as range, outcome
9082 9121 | 18.91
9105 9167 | 18.64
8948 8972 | 19.49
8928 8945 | 19.05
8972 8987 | 19.65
